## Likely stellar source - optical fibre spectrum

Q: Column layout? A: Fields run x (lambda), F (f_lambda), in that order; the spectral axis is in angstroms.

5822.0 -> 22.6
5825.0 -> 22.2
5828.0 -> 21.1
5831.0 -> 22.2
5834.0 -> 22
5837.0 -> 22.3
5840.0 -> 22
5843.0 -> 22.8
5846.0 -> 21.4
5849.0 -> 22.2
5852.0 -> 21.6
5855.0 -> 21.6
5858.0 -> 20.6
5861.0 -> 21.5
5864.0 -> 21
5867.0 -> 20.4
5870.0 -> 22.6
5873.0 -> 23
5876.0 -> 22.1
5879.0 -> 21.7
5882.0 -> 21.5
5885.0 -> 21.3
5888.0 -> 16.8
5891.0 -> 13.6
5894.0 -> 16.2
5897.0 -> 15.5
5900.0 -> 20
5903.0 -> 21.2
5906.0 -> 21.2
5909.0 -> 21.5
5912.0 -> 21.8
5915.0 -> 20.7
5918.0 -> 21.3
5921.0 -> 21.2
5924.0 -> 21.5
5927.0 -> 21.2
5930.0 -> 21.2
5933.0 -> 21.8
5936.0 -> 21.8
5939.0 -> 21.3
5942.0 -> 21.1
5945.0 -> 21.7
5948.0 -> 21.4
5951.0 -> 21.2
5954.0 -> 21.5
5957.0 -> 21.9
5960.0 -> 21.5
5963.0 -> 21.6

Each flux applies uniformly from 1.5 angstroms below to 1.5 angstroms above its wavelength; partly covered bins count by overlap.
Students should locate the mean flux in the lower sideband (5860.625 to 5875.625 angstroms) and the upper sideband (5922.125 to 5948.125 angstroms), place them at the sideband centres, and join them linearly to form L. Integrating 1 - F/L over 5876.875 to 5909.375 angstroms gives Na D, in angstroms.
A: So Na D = 3.8 angstroms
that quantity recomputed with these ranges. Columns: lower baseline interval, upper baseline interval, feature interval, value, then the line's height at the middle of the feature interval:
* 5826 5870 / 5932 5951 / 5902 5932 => 0.3 angstroms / 21.5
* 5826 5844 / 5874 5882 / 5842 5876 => 0.4 angstroms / 22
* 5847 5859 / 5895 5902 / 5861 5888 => -2.2 angstroms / 19.8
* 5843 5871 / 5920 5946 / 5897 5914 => 0.6 angstroms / 21.4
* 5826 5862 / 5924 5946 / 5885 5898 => 3.3 angstroms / 21.6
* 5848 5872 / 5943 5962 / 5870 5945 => 3.4 angstroms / 21.5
